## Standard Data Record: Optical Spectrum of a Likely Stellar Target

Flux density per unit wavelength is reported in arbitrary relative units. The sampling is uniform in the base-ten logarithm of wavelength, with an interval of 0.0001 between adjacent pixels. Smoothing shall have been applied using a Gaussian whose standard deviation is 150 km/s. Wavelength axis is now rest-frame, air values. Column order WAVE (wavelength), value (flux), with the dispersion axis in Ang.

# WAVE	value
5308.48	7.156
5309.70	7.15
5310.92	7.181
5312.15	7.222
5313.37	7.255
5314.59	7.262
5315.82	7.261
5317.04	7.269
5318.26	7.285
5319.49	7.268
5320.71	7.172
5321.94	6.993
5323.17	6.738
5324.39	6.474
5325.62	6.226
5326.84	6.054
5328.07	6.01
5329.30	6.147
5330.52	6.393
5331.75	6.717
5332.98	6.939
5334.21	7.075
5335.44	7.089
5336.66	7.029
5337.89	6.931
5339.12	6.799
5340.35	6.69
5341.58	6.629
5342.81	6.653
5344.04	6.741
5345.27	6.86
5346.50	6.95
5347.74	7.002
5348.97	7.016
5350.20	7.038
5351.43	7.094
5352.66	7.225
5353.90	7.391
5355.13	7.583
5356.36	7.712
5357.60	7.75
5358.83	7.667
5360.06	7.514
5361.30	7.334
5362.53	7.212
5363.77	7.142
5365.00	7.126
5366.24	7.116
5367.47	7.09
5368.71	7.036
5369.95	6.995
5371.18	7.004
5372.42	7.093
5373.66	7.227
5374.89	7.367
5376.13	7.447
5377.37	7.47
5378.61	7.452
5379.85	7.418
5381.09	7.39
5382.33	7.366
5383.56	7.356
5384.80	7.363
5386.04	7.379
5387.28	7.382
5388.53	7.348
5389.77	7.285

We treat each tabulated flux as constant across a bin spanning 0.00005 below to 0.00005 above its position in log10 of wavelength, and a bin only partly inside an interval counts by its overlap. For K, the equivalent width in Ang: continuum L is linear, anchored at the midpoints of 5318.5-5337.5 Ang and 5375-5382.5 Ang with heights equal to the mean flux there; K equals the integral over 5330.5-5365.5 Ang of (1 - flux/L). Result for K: -0.5 Ang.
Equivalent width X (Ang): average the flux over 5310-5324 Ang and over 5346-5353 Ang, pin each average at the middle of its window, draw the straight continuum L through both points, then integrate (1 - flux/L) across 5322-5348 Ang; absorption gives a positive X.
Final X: 1.55 Ang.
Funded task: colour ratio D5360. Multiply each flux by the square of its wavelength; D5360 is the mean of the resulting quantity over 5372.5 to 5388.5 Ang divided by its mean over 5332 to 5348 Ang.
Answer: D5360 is 1.1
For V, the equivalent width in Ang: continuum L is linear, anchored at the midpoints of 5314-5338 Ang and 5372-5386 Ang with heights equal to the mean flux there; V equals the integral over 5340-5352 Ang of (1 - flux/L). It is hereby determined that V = 0.3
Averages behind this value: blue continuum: 6.81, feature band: 6.87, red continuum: 7.37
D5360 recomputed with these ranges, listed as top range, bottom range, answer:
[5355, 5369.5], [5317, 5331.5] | 1.12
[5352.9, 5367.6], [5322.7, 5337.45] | 1.14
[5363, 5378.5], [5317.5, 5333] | 1.10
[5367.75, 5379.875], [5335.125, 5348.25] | 1.07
